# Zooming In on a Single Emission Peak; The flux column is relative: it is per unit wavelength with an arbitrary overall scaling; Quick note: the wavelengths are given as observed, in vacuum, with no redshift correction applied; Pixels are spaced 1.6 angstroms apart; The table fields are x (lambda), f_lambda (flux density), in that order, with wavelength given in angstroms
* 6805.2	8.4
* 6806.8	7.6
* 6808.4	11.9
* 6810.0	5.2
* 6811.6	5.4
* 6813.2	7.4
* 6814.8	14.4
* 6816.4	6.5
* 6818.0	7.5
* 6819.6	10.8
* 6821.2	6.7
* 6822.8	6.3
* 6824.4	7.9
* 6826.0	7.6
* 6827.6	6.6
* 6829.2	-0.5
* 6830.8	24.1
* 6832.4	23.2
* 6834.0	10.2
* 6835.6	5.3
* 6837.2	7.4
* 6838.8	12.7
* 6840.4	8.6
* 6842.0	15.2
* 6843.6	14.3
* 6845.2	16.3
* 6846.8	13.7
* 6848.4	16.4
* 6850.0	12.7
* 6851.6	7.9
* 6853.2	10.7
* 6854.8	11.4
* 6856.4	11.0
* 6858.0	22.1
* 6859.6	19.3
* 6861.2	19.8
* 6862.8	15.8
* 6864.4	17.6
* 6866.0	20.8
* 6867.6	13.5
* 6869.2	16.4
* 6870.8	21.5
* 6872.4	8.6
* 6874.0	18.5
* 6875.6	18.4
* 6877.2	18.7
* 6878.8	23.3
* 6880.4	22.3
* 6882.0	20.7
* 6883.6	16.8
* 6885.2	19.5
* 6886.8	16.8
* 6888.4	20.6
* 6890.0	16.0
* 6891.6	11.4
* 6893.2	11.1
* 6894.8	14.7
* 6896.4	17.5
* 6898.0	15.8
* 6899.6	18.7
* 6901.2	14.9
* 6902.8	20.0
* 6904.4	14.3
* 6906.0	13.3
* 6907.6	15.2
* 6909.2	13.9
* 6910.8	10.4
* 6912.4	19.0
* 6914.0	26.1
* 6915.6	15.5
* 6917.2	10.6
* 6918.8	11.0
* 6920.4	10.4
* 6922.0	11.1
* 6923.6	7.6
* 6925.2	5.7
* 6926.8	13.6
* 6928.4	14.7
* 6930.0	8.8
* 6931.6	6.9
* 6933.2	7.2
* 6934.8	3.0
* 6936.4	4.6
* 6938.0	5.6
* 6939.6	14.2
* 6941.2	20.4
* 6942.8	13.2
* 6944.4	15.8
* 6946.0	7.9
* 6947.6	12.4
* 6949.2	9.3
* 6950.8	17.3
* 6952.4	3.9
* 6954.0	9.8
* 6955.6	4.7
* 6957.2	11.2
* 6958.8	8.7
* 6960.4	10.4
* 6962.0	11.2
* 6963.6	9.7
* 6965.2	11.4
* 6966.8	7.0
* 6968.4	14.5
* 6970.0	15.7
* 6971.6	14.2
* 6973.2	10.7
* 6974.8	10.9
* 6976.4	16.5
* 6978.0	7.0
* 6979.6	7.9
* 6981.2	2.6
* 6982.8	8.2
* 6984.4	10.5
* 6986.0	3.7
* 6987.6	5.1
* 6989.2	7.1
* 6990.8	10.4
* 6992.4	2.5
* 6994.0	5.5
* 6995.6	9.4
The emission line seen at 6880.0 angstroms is Mg II 2798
